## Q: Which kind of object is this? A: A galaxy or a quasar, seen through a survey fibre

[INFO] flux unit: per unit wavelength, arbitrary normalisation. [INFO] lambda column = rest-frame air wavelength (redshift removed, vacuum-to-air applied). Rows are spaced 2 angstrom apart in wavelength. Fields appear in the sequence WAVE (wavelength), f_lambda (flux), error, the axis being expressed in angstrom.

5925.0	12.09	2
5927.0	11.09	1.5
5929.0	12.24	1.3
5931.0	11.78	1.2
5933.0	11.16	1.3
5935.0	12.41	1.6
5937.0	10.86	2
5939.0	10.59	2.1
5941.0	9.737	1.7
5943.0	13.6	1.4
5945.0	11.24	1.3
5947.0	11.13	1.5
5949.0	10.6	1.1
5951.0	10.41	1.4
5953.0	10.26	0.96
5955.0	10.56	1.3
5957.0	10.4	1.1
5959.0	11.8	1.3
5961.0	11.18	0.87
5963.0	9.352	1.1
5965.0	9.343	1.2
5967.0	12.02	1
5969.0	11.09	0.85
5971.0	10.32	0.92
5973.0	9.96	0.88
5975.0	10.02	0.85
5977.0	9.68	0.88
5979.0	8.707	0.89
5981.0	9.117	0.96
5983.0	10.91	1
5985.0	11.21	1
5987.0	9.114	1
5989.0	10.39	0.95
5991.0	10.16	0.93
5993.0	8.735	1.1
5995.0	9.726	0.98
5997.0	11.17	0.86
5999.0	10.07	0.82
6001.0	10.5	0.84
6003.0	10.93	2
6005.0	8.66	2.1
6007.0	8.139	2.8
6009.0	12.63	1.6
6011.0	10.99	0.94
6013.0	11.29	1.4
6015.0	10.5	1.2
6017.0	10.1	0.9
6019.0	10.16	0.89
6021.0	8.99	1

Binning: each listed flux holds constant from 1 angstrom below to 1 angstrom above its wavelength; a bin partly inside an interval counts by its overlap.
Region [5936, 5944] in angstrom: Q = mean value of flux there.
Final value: 11.2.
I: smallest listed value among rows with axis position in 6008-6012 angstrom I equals 10.99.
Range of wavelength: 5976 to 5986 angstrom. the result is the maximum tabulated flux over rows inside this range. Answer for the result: 11.21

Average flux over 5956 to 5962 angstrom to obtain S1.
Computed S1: 11.1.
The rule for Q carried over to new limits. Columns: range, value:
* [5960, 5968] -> 10.5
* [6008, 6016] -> 11.4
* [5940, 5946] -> 11.5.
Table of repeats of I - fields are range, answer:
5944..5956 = 10.26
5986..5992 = 9.114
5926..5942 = 9.737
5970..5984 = 8.707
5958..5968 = 9.343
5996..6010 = 8.139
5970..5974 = 9.96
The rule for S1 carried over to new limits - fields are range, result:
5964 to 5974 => 10.5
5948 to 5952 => 10.5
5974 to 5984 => 9.69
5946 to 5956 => 10.6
